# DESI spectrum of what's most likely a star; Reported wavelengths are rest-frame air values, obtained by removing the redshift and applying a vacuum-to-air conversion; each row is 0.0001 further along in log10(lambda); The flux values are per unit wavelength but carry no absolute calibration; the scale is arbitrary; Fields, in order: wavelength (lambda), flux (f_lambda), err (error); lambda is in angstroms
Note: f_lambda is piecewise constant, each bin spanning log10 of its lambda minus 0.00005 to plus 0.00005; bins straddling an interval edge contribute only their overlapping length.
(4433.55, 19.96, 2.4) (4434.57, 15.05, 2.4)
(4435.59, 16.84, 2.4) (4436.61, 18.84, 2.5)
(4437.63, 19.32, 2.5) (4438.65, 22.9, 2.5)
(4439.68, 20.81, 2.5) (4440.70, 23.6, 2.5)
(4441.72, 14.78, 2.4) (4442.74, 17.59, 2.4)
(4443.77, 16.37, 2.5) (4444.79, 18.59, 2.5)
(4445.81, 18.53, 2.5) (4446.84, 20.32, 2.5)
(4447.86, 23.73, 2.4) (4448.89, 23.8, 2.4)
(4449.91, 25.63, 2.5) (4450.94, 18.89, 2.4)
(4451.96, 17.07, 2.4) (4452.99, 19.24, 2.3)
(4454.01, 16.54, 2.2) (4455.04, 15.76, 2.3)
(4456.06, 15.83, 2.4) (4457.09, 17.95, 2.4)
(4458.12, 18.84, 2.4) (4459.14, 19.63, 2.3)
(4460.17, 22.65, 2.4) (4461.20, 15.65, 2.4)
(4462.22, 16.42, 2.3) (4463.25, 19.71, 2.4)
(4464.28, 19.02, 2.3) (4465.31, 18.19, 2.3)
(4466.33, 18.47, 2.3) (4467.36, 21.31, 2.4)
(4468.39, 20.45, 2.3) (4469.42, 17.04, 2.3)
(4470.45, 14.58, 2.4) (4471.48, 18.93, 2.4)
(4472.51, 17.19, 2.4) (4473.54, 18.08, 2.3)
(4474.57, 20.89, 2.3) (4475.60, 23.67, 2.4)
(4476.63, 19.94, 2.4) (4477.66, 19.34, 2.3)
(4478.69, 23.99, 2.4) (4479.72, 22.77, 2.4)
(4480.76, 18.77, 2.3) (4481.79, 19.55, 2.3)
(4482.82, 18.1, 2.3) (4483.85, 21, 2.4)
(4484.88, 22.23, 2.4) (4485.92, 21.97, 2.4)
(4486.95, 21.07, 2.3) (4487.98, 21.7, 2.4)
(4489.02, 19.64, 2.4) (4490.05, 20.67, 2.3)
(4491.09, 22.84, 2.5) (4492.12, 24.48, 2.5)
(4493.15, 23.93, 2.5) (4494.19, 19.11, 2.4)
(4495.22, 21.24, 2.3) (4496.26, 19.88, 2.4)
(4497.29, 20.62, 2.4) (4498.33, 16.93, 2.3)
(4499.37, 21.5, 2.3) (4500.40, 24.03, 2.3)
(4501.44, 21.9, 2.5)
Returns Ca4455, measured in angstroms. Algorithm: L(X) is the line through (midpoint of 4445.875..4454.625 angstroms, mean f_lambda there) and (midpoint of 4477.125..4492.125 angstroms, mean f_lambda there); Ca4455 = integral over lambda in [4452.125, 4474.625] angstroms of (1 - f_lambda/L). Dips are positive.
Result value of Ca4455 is 2.7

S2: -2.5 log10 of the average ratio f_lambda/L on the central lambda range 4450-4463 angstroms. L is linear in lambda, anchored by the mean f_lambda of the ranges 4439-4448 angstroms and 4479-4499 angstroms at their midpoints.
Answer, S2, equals 0.09 mag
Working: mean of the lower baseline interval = 19.2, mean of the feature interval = 18.2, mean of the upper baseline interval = 20.9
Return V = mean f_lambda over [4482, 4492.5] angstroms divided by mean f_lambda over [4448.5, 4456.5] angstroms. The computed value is 1.1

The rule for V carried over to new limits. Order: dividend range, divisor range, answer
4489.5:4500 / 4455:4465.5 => 1.16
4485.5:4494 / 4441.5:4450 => 1.11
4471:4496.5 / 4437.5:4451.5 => 1.02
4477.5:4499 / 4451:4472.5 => 1.15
